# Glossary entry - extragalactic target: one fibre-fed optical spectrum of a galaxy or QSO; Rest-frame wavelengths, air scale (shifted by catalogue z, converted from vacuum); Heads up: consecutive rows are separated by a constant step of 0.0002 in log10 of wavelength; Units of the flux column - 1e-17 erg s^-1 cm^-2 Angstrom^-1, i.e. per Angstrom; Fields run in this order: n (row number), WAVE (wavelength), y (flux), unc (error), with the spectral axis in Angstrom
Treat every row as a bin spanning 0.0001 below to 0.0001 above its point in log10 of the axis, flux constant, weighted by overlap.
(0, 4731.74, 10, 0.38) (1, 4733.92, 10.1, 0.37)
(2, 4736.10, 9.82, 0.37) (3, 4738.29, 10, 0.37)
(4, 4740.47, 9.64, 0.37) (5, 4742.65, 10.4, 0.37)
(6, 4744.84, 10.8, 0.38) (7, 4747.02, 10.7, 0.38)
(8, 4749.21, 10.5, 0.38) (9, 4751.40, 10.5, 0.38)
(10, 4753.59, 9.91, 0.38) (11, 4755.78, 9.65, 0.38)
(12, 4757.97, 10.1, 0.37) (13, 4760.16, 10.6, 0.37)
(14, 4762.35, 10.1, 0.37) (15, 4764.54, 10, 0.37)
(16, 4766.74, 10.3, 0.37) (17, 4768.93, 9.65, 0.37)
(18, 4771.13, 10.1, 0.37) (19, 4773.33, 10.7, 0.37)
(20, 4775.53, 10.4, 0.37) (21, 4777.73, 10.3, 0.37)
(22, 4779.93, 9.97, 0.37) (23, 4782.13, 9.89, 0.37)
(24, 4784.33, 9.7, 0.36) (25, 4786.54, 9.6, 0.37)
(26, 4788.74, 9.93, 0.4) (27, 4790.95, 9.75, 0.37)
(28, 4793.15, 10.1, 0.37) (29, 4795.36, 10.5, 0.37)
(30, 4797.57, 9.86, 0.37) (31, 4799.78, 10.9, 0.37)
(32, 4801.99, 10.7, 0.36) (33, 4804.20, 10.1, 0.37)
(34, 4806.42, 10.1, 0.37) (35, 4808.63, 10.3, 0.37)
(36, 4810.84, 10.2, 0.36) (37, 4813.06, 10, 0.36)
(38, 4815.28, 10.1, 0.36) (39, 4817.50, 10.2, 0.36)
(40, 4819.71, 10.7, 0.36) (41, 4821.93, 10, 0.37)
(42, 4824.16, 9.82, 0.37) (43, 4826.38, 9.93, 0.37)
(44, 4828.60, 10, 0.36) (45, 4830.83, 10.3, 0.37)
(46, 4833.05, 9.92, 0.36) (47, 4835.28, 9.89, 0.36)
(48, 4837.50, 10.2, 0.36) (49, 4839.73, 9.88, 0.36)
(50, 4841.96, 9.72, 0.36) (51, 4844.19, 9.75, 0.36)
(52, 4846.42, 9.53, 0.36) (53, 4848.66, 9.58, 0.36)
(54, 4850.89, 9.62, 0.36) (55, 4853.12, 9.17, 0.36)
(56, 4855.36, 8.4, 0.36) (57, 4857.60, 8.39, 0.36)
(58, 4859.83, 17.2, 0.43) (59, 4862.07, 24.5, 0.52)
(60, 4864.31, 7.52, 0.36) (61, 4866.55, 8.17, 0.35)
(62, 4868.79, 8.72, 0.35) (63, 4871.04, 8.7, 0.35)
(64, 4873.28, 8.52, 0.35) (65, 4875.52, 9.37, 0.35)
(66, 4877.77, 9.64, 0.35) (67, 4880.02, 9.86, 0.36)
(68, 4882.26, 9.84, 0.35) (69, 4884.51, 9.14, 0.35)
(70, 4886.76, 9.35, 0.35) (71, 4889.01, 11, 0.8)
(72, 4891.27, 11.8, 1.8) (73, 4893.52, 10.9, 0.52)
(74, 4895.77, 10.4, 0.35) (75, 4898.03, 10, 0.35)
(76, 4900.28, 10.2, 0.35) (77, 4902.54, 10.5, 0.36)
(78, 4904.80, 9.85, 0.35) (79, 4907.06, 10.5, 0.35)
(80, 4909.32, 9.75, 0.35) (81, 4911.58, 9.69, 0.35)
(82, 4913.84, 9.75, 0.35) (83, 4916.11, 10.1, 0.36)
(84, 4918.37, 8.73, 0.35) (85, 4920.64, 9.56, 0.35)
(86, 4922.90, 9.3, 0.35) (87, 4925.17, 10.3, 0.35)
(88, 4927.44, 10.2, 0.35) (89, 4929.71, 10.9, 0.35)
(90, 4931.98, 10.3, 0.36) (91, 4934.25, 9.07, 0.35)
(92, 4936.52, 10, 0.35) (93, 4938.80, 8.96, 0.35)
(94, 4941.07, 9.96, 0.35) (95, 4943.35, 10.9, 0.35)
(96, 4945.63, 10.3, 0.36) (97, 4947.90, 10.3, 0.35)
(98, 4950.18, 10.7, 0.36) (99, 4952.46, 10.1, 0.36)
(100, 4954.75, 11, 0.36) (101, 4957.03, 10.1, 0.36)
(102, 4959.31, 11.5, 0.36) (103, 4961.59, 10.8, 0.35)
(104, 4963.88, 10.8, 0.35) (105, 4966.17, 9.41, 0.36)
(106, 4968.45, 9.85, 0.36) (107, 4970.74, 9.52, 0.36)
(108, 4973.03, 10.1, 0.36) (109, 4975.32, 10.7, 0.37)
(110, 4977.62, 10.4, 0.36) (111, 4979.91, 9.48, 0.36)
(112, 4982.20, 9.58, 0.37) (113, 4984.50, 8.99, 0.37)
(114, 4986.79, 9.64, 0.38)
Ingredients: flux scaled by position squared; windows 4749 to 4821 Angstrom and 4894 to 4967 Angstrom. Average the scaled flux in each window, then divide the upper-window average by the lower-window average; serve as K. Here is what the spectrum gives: 1.1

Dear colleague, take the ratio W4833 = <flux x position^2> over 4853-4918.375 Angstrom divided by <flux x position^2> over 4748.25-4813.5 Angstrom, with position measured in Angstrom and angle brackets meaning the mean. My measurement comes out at 1.1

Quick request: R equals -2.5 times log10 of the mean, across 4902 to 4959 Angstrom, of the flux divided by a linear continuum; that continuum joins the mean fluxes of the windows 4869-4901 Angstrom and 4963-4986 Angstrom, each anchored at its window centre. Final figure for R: -0.02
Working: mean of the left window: 9.87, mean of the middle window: 10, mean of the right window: 9.87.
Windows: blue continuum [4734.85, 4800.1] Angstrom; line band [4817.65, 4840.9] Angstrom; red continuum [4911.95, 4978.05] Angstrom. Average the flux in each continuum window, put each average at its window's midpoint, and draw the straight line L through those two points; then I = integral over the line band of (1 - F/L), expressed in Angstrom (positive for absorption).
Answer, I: 0.1 Angstrom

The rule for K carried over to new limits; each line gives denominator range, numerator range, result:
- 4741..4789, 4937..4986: 1.08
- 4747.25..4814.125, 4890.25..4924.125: 1.04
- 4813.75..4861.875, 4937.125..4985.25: 1.03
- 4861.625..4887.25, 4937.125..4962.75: 1.08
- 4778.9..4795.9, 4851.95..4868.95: 1.21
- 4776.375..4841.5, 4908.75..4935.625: 1.02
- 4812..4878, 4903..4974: 1.02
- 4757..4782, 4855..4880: 1.11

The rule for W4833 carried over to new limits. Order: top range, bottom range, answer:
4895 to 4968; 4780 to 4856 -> 1.06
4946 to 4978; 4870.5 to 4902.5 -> 1.07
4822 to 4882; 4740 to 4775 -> 1.04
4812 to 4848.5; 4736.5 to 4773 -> 1.01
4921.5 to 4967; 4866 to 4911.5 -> 1.07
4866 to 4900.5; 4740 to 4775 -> 1.00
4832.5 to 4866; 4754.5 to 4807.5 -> 1.10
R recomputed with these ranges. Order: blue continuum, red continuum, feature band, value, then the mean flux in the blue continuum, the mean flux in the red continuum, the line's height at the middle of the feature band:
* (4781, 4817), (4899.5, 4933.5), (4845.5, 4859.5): 0.05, 10.1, 9.96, 10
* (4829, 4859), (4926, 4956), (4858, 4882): -0.14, 9.65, 10.2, 9.8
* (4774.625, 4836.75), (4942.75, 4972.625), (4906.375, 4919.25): 0.06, 10.1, 10.4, 10.3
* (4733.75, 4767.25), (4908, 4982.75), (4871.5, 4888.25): 0.08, 10.2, 10.1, 10.1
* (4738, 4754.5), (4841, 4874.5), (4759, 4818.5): 0.03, 10.3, 10.5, 10.4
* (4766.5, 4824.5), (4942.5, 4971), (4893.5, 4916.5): 0.02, 10.1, 10.4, 10.3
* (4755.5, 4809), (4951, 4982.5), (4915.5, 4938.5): 0.05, 10.1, 10.3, 10.2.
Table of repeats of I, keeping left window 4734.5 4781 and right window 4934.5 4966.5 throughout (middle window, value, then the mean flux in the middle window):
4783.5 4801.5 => 0.3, 10.1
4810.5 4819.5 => 0.1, 10.2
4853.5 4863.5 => -3.6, 14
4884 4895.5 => -0.2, 10.5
